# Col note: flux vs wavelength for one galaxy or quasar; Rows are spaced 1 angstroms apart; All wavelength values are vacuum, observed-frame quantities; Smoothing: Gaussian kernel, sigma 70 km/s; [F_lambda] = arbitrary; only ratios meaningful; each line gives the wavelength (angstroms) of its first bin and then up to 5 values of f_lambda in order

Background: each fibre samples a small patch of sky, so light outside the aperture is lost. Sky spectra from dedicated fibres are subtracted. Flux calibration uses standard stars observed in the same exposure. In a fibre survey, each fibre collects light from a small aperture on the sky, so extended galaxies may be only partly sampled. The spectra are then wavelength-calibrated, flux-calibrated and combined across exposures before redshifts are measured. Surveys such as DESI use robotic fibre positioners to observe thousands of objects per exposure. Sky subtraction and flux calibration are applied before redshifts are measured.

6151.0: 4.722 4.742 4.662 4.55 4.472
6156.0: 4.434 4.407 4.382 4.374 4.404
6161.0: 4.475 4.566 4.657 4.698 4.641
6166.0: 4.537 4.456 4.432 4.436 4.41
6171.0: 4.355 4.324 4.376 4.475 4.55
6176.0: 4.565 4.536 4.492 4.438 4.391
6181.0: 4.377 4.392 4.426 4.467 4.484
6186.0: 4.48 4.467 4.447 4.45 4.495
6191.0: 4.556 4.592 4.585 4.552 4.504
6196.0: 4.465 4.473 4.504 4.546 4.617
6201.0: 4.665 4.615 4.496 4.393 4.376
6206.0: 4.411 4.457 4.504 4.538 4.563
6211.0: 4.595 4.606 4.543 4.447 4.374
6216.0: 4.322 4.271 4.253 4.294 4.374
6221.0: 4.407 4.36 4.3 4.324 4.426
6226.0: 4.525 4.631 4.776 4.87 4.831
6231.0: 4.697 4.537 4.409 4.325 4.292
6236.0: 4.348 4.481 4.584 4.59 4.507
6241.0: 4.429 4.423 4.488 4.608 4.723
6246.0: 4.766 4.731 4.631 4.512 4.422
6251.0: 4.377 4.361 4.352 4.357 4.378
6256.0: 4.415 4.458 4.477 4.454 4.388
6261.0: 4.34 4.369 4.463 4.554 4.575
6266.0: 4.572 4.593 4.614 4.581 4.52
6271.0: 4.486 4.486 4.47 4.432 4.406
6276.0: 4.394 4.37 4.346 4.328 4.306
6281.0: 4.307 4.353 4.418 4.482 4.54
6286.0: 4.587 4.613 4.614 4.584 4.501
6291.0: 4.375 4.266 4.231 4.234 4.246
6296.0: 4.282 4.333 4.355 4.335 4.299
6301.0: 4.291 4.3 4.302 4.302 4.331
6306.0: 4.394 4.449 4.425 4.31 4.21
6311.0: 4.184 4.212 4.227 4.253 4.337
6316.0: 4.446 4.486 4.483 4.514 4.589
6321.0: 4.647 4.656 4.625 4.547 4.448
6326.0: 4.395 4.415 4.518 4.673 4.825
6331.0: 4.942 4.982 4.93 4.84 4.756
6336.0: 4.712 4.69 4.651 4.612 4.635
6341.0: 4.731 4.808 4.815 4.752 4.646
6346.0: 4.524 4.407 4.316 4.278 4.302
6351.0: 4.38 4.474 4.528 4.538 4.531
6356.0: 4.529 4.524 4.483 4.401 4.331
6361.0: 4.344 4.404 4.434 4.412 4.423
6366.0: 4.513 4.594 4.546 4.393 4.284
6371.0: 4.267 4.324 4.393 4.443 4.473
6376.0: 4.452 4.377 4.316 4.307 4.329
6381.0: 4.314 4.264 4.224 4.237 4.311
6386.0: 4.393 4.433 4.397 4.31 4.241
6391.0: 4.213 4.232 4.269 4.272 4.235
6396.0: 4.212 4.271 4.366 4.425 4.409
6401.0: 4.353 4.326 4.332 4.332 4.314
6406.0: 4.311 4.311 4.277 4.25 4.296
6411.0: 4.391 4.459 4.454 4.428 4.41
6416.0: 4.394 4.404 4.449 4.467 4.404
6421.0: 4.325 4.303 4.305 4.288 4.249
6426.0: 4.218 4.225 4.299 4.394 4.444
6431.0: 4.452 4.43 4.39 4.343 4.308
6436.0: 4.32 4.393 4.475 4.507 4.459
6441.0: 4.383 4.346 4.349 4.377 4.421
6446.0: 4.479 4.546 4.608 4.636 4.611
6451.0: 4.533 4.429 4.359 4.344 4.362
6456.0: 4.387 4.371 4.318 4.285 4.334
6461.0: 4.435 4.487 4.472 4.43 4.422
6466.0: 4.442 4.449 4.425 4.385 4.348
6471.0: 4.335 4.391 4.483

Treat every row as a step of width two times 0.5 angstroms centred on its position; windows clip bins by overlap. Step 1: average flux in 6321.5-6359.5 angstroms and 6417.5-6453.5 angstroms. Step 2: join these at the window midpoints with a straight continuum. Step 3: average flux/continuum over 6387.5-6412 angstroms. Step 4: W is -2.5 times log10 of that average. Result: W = 0.04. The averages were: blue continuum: 4.6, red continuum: 4.4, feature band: 4.31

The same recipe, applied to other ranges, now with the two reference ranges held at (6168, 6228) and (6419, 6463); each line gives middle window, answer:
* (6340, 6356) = -0.03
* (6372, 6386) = 0.02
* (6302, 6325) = 0.01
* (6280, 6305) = 0.01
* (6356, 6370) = -0.01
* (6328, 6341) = -0.08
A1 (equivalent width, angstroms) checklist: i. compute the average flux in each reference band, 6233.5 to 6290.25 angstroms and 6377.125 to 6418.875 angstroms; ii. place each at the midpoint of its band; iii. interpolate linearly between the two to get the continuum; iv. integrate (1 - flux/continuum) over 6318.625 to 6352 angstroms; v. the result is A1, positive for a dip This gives -1.7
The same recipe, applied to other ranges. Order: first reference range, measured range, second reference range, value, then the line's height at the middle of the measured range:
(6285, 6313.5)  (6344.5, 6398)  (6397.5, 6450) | -0.1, 4.37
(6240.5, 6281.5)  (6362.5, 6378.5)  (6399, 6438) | -0.1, 4.39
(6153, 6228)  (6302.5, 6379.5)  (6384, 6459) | -1.5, 4.4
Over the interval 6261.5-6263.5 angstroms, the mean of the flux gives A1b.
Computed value 4.42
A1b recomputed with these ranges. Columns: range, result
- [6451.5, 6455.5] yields 4.37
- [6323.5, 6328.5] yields 4.46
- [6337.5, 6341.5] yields 4.66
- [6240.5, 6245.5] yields 4.53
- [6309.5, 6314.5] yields 4.22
